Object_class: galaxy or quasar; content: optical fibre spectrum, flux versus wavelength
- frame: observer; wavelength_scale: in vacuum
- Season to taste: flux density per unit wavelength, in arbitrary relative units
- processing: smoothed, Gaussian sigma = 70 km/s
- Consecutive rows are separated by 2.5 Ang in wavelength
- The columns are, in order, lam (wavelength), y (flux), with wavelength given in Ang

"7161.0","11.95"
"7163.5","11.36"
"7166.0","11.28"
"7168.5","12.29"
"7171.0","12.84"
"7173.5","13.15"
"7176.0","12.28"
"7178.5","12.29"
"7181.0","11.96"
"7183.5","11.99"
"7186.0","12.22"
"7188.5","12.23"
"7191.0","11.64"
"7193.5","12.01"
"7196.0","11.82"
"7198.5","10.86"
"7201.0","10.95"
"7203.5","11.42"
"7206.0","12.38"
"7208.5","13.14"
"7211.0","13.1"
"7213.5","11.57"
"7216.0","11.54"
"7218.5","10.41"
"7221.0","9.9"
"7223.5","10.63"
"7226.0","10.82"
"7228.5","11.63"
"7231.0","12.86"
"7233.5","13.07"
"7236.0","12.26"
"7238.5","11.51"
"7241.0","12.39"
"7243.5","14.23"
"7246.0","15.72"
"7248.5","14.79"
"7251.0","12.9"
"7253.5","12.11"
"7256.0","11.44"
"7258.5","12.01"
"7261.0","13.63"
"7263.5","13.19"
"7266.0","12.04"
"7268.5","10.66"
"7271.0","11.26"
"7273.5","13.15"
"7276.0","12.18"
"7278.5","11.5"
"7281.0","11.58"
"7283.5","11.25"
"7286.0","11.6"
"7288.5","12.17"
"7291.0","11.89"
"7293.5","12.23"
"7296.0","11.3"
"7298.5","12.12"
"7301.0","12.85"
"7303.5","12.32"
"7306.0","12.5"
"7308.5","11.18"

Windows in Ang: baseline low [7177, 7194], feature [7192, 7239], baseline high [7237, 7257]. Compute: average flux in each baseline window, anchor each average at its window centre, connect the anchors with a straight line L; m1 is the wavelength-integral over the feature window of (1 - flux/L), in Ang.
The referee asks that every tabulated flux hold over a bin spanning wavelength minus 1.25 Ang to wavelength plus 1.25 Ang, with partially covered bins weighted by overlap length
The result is 3.4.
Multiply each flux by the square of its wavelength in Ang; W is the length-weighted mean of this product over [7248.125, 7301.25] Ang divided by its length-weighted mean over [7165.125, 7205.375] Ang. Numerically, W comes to 1.04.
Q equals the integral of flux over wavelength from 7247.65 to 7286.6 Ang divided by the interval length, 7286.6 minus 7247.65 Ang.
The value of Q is 12.2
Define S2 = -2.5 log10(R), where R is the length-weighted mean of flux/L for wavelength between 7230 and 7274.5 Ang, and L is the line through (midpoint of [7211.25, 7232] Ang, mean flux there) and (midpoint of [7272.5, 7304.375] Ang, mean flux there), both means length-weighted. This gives -0.10 mag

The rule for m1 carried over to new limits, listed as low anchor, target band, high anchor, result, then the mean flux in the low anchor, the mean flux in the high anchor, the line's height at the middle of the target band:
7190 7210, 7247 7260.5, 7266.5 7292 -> -1.2 Ang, 11.8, 11.7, 11.8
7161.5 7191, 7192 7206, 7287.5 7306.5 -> 0.7 Ang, 12.1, 12.2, 12.1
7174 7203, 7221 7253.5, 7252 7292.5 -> -1.8 Ang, 11.9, 12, 11.9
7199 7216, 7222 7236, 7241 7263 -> 0.9 Ang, 12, 13.3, 12.6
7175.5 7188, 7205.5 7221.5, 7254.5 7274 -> 0.5 Ang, 12.1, 12.1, 12.1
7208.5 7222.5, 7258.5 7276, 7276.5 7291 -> -1.0 Ang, 11.5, 11.7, 11.6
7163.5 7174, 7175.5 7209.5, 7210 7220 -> -0.1 Ang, 12.2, 11.6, 11.9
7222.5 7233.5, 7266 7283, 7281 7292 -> 0.0 Ang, 11.7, 11.7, 11.7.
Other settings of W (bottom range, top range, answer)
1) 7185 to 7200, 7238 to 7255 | 1.16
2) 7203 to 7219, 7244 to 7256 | 1.15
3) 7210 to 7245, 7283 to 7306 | 1.03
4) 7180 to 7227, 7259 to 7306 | 1.06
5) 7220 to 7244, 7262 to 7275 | 1.03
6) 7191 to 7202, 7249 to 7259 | 1.09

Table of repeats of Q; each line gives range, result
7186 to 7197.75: 11.9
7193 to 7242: 11.7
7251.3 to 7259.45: 12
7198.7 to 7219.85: 11.8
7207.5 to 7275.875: 12.3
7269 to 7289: 11.8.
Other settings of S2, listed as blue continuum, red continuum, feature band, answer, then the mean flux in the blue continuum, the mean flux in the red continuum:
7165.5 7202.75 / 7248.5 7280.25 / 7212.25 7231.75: 0.09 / 12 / 12.3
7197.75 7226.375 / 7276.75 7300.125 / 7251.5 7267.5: -0.07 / 11.4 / 11.8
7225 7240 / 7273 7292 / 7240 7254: -0.15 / 12.1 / 11.9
